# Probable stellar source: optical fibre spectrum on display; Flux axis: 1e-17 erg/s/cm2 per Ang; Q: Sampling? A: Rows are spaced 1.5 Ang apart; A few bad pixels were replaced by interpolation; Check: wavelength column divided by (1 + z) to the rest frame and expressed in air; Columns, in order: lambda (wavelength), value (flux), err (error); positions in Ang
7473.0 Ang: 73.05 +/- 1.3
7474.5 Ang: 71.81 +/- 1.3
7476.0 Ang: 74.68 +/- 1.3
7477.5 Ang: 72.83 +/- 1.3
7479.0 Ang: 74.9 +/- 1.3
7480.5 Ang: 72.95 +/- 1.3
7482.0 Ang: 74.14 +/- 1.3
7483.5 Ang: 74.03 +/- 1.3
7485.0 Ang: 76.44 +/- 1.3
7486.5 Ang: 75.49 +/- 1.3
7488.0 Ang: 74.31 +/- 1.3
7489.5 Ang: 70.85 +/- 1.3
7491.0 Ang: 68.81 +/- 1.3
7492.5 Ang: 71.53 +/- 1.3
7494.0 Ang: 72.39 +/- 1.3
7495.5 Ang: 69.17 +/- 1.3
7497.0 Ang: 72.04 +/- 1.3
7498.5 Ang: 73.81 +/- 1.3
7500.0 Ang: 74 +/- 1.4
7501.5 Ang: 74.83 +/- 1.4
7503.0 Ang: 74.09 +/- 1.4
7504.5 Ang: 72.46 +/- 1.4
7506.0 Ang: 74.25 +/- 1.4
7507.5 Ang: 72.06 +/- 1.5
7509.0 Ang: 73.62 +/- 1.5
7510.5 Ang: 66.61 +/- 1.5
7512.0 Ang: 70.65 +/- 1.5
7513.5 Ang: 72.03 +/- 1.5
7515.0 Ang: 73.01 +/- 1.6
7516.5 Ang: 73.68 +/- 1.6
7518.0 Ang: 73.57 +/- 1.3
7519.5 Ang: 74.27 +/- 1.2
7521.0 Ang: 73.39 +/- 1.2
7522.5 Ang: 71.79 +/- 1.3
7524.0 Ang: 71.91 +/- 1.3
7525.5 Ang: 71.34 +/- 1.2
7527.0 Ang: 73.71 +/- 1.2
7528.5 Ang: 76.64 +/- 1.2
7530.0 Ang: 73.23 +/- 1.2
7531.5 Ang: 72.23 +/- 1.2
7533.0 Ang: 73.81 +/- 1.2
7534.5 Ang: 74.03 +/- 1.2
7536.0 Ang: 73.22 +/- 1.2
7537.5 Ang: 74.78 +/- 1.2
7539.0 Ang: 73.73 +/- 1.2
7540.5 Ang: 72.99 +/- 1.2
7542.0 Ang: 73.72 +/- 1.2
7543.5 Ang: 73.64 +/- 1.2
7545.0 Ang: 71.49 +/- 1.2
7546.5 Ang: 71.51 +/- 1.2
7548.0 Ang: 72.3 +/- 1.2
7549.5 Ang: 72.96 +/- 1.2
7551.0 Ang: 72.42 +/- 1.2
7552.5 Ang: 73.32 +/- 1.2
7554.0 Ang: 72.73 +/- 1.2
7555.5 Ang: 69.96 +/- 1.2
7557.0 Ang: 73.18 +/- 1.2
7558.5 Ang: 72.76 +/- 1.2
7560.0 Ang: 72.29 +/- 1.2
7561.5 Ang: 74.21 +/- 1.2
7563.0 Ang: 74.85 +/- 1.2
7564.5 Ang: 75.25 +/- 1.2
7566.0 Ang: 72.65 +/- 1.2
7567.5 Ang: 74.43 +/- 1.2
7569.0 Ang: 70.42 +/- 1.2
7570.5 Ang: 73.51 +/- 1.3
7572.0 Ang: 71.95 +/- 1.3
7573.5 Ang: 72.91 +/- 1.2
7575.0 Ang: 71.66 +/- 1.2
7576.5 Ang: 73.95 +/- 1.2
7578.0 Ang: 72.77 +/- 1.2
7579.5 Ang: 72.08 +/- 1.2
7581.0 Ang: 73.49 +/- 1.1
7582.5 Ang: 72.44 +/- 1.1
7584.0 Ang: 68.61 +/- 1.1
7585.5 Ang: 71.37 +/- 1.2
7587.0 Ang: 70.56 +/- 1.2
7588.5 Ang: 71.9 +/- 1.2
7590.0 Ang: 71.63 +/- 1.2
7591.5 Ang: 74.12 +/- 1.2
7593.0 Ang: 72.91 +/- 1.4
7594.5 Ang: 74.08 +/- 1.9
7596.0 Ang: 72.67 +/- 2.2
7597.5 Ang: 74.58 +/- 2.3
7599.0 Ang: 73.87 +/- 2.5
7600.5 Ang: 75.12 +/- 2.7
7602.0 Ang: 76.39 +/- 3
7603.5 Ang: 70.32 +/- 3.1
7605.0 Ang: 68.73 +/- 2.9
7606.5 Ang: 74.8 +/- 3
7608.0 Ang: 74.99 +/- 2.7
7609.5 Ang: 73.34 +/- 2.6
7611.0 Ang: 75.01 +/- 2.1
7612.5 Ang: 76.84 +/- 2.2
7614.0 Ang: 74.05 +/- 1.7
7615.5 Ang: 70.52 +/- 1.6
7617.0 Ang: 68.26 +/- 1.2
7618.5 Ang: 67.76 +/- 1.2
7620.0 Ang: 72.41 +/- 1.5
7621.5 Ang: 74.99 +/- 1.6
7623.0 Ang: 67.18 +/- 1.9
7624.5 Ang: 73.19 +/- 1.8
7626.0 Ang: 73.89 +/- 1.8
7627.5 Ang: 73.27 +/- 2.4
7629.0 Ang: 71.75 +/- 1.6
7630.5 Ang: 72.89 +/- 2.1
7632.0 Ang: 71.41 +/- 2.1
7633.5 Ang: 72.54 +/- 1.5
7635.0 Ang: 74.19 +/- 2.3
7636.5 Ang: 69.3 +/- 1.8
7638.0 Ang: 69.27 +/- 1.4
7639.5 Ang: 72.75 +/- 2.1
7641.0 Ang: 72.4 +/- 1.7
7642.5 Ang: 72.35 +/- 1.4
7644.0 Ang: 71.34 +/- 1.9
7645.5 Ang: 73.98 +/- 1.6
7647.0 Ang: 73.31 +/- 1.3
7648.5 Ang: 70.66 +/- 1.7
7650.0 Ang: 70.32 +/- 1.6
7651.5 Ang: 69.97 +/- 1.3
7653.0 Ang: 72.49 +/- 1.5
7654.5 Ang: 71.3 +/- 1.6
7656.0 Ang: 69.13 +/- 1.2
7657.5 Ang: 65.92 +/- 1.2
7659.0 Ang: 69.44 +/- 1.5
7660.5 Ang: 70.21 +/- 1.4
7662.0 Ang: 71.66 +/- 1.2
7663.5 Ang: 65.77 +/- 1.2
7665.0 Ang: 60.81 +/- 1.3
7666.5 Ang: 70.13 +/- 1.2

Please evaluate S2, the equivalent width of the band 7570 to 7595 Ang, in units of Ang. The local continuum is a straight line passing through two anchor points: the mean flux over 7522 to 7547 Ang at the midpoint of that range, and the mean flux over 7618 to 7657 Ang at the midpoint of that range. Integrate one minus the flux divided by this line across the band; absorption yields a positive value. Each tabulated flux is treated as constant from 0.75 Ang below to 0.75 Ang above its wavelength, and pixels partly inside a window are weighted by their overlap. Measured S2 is 0.1 Ang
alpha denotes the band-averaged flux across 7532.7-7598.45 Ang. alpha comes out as 72.8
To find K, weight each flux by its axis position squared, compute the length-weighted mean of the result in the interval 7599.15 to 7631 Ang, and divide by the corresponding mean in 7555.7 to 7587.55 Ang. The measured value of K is 1.01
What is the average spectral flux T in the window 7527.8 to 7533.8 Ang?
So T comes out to 74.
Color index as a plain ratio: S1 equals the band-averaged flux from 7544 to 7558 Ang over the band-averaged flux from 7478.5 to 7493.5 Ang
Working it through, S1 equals 1.0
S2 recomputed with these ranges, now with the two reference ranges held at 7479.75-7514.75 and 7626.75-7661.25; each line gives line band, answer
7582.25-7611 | -0.4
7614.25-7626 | 0.1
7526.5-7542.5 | -0.3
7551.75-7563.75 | -0.1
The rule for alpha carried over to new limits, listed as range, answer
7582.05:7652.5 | 72.3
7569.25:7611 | 72.8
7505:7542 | 73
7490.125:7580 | 72.8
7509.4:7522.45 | 72.2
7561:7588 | 72.6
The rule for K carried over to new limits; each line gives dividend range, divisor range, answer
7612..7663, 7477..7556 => 1.01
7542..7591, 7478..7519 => 1.01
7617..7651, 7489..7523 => 1.03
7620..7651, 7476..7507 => 1.02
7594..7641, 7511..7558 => 1.02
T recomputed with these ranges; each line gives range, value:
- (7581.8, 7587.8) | 70.7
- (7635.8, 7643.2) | 71.2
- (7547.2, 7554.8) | 72.7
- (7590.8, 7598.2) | 73.7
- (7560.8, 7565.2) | 74.8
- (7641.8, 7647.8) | 72.7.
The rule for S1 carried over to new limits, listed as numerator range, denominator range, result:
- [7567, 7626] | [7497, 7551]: 0.99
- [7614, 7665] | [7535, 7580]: 0.97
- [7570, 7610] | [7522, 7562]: 1.00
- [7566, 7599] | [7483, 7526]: 1.00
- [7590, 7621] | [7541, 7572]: 1.00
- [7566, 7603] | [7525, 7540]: 0.99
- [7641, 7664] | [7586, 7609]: 0.97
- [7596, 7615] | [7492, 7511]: 1.02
